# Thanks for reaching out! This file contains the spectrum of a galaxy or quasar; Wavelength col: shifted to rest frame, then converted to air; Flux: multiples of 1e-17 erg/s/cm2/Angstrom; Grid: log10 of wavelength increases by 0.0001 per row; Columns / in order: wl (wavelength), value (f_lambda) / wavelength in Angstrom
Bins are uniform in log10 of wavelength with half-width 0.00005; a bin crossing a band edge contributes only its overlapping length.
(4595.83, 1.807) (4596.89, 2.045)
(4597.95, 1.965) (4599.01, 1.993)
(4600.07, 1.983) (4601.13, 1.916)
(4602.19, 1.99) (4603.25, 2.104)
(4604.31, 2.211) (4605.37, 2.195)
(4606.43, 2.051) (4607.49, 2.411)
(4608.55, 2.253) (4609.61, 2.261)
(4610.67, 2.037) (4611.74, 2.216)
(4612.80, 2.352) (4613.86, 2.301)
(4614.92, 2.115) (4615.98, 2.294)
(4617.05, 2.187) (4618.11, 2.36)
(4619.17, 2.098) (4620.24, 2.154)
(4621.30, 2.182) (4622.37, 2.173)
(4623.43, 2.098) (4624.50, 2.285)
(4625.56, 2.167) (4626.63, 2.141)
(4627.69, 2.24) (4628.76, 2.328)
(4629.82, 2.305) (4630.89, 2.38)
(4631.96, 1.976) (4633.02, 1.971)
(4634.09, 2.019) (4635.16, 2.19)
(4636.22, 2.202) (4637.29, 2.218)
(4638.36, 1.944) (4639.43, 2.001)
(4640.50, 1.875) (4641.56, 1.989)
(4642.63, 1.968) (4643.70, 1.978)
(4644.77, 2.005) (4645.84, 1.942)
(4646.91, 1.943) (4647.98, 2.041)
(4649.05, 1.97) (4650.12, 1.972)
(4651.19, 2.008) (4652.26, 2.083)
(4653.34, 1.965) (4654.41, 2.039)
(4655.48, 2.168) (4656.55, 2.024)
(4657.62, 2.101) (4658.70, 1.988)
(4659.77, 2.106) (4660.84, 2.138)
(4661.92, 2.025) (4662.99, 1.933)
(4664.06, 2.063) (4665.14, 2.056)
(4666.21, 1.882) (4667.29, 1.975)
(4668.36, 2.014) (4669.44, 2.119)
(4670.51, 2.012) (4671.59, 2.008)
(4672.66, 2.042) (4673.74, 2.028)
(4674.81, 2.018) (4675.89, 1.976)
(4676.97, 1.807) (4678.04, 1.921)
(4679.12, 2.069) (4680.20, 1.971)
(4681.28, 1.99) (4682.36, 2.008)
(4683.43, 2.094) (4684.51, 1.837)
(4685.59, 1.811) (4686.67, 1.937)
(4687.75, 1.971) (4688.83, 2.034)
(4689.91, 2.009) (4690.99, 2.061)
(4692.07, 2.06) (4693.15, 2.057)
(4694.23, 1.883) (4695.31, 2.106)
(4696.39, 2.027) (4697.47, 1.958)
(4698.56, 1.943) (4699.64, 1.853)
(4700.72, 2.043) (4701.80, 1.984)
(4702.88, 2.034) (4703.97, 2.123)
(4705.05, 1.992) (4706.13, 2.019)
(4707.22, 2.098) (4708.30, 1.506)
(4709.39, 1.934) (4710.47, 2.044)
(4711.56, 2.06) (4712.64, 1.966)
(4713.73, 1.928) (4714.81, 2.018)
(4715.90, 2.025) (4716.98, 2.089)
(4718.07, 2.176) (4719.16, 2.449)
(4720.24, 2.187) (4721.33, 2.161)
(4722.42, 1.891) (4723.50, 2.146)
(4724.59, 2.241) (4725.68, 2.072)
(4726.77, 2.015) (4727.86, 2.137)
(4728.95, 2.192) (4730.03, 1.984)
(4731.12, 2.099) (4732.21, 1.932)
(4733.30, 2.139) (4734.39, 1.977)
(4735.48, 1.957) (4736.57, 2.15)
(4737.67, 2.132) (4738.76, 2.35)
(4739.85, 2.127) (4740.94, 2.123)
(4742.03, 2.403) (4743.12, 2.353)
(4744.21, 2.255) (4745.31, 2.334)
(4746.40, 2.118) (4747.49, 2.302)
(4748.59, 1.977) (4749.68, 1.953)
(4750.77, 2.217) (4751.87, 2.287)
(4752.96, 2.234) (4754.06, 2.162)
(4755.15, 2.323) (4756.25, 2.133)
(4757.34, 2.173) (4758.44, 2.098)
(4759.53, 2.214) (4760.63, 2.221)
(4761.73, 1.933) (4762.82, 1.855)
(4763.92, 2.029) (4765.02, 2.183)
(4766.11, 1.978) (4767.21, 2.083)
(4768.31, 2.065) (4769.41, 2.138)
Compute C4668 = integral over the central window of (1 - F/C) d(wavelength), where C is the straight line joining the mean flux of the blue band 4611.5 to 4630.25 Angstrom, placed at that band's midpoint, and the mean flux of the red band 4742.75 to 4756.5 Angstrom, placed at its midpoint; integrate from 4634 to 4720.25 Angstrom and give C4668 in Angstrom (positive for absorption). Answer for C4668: 7.8 Angstrom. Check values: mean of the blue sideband 2.22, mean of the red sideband 2.2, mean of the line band 2.01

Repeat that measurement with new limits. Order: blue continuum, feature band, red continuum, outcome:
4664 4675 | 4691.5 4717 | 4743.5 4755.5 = 1.3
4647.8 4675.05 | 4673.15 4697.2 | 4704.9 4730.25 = 0.7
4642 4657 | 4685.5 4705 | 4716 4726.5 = 0.9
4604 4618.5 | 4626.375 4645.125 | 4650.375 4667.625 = 0.3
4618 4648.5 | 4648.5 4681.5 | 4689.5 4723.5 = 0.9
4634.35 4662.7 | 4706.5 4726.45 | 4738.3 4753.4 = 1.0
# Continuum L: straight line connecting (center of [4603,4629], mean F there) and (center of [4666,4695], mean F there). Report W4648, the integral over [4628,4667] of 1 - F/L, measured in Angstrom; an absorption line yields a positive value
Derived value 0.9 Angstrom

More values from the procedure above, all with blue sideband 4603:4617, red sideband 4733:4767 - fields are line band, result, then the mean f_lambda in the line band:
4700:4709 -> 0.8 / 1.97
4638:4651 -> 1.4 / 1.97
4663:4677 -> 1.2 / 2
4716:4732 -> 0.3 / 2.13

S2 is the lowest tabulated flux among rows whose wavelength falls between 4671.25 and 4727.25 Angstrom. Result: 1.506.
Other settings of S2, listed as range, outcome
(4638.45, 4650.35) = 1.875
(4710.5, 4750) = 1.891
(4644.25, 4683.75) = 1.807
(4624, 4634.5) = 1.971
